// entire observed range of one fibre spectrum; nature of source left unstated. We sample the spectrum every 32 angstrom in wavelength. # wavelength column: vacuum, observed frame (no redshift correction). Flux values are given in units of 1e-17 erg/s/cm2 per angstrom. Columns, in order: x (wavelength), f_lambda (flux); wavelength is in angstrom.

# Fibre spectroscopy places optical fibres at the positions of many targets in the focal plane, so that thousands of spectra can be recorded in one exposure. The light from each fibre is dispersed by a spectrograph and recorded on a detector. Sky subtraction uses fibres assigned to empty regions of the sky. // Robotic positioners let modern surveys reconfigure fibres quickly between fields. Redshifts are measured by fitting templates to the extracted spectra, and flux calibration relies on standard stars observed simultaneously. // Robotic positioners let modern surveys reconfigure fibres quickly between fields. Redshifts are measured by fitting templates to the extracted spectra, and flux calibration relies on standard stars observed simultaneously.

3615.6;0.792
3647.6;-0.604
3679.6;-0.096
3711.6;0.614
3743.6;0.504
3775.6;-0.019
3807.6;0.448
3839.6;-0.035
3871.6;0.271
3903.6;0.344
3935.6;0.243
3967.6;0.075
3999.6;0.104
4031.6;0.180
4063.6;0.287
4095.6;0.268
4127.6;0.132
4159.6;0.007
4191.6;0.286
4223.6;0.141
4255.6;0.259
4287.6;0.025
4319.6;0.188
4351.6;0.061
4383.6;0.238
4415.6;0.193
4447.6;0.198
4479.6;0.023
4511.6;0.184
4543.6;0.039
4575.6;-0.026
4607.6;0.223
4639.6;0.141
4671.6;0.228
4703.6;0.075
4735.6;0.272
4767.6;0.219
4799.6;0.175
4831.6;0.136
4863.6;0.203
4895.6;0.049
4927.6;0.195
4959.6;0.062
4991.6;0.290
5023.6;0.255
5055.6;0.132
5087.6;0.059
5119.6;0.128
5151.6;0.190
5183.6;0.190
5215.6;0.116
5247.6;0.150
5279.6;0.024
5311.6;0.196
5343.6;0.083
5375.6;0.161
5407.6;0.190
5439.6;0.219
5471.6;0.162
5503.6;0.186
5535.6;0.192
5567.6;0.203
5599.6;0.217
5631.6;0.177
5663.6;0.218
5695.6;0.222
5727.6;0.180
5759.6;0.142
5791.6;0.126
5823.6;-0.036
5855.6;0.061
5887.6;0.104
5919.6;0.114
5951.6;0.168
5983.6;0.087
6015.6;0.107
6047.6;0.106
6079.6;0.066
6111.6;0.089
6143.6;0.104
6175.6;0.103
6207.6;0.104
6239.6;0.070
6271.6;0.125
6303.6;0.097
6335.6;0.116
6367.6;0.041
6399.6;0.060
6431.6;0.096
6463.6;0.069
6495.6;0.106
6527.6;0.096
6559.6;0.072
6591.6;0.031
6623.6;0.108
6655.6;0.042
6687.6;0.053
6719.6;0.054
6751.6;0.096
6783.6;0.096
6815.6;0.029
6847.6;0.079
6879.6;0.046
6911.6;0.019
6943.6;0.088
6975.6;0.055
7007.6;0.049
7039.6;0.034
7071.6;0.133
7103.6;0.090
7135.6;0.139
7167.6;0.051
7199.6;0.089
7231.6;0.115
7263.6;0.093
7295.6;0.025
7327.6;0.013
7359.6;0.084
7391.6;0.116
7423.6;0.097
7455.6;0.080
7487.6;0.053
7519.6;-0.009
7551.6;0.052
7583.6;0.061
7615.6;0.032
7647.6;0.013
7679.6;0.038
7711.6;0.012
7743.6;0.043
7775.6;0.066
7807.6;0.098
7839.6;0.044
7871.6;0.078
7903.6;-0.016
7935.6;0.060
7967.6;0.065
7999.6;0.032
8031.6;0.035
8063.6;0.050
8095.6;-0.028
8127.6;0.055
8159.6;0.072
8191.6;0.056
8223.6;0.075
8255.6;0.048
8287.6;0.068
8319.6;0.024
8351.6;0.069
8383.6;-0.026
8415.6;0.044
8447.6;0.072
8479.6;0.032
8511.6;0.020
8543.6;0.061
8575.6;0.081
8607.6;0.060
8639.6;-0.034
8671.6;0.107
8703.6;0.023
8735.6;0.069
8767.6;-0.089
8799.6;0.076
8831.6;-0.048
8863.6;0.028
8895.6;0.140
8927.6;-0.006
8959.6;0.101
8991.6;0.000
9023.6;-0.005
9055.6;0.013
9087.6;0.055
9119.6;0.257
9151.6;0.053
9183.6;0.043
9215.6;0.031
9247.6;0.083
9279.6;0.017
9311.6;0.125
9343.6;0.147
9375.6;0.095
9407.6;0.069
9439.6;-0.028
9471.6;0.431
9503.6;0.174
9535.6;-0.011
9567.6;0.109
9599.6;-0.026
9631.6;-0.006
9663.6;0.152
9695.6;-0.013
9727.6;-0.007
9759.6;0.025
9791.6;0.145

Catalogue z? 1.447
